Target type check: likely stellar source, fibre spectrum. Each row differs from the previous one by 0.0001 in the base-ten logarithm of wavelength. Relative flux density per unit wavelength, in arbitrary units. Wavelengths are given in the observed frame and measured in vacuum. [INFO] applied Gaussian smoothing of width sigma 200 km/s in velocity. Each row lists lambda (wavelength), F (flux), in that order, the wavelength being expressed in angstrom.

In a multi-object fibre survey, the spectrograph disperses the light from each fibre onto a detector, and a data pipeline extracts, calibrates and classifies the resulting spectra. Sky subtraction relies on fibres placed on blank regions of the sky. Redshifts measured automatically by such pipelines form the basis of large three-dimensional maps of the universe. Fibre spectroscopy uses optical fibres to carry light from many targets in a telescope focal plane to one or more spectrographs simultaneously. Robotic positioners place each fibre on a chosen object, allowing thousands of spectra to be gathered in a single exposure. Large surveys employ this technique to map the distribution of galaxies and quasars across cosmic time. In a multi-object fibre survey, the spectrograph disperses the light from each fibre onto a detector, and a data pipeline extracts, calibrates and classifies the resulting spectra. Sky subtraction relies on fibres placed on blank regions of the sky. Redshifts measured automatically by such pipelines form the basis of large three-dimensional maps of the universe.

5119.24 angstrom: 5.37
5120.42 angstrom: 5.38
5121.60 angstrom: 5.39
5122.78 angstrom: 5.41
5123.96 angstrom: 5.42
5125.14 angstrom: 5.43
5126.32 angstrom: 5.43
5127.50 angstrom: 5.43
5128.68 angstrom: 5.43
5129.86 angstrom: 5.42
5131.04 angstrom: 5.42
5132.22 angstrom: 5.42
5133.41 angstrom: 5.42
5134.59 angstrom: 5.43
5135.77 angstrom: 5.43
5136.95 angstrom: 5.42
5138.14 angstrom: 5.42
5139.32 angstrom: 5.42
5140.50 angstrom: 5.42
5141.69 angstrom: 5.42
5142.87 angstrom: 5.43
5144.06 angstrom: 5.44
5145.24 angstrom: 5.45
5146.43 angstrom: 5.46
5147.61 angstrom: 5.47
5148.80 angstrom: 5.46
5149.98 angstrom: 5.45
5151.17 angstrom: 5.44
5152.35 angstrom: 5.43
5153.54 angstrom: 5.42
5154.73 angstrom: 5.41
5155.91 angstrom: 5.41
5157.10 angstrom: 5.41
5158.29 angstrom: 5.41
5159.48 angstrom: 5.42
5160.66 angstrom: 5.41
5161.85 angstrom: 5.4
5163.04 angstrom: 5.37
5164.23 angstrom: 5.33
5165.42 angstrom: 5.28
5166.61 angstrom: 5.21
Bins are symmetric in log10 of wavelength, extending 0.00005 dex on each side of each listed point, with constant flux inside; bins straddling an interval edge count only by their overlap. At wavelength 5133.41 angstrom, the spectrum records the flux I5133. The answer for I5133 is 5.42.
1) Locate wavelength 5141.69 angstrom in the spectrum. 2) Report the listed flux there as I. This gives 5.42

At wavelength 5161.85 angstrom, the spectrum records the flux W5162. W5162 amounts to 5.4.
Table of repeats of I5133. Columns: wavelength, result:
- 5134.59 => 5.43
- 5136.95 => 5.42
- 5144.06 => 5.44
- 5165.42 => 5.28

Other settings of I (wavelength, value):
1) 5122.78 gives 5.41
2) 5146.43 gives 5.46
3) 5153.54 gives 5.42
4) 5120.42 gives 5.38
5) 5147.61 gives 5.47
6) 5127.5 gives 5.43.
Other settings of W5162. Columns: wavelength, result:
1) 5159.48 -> 5.42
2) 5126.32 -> 5.43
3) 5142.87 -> 5.43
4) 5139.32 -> 5.42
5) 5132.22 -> 5.42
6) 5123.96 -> 5.42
